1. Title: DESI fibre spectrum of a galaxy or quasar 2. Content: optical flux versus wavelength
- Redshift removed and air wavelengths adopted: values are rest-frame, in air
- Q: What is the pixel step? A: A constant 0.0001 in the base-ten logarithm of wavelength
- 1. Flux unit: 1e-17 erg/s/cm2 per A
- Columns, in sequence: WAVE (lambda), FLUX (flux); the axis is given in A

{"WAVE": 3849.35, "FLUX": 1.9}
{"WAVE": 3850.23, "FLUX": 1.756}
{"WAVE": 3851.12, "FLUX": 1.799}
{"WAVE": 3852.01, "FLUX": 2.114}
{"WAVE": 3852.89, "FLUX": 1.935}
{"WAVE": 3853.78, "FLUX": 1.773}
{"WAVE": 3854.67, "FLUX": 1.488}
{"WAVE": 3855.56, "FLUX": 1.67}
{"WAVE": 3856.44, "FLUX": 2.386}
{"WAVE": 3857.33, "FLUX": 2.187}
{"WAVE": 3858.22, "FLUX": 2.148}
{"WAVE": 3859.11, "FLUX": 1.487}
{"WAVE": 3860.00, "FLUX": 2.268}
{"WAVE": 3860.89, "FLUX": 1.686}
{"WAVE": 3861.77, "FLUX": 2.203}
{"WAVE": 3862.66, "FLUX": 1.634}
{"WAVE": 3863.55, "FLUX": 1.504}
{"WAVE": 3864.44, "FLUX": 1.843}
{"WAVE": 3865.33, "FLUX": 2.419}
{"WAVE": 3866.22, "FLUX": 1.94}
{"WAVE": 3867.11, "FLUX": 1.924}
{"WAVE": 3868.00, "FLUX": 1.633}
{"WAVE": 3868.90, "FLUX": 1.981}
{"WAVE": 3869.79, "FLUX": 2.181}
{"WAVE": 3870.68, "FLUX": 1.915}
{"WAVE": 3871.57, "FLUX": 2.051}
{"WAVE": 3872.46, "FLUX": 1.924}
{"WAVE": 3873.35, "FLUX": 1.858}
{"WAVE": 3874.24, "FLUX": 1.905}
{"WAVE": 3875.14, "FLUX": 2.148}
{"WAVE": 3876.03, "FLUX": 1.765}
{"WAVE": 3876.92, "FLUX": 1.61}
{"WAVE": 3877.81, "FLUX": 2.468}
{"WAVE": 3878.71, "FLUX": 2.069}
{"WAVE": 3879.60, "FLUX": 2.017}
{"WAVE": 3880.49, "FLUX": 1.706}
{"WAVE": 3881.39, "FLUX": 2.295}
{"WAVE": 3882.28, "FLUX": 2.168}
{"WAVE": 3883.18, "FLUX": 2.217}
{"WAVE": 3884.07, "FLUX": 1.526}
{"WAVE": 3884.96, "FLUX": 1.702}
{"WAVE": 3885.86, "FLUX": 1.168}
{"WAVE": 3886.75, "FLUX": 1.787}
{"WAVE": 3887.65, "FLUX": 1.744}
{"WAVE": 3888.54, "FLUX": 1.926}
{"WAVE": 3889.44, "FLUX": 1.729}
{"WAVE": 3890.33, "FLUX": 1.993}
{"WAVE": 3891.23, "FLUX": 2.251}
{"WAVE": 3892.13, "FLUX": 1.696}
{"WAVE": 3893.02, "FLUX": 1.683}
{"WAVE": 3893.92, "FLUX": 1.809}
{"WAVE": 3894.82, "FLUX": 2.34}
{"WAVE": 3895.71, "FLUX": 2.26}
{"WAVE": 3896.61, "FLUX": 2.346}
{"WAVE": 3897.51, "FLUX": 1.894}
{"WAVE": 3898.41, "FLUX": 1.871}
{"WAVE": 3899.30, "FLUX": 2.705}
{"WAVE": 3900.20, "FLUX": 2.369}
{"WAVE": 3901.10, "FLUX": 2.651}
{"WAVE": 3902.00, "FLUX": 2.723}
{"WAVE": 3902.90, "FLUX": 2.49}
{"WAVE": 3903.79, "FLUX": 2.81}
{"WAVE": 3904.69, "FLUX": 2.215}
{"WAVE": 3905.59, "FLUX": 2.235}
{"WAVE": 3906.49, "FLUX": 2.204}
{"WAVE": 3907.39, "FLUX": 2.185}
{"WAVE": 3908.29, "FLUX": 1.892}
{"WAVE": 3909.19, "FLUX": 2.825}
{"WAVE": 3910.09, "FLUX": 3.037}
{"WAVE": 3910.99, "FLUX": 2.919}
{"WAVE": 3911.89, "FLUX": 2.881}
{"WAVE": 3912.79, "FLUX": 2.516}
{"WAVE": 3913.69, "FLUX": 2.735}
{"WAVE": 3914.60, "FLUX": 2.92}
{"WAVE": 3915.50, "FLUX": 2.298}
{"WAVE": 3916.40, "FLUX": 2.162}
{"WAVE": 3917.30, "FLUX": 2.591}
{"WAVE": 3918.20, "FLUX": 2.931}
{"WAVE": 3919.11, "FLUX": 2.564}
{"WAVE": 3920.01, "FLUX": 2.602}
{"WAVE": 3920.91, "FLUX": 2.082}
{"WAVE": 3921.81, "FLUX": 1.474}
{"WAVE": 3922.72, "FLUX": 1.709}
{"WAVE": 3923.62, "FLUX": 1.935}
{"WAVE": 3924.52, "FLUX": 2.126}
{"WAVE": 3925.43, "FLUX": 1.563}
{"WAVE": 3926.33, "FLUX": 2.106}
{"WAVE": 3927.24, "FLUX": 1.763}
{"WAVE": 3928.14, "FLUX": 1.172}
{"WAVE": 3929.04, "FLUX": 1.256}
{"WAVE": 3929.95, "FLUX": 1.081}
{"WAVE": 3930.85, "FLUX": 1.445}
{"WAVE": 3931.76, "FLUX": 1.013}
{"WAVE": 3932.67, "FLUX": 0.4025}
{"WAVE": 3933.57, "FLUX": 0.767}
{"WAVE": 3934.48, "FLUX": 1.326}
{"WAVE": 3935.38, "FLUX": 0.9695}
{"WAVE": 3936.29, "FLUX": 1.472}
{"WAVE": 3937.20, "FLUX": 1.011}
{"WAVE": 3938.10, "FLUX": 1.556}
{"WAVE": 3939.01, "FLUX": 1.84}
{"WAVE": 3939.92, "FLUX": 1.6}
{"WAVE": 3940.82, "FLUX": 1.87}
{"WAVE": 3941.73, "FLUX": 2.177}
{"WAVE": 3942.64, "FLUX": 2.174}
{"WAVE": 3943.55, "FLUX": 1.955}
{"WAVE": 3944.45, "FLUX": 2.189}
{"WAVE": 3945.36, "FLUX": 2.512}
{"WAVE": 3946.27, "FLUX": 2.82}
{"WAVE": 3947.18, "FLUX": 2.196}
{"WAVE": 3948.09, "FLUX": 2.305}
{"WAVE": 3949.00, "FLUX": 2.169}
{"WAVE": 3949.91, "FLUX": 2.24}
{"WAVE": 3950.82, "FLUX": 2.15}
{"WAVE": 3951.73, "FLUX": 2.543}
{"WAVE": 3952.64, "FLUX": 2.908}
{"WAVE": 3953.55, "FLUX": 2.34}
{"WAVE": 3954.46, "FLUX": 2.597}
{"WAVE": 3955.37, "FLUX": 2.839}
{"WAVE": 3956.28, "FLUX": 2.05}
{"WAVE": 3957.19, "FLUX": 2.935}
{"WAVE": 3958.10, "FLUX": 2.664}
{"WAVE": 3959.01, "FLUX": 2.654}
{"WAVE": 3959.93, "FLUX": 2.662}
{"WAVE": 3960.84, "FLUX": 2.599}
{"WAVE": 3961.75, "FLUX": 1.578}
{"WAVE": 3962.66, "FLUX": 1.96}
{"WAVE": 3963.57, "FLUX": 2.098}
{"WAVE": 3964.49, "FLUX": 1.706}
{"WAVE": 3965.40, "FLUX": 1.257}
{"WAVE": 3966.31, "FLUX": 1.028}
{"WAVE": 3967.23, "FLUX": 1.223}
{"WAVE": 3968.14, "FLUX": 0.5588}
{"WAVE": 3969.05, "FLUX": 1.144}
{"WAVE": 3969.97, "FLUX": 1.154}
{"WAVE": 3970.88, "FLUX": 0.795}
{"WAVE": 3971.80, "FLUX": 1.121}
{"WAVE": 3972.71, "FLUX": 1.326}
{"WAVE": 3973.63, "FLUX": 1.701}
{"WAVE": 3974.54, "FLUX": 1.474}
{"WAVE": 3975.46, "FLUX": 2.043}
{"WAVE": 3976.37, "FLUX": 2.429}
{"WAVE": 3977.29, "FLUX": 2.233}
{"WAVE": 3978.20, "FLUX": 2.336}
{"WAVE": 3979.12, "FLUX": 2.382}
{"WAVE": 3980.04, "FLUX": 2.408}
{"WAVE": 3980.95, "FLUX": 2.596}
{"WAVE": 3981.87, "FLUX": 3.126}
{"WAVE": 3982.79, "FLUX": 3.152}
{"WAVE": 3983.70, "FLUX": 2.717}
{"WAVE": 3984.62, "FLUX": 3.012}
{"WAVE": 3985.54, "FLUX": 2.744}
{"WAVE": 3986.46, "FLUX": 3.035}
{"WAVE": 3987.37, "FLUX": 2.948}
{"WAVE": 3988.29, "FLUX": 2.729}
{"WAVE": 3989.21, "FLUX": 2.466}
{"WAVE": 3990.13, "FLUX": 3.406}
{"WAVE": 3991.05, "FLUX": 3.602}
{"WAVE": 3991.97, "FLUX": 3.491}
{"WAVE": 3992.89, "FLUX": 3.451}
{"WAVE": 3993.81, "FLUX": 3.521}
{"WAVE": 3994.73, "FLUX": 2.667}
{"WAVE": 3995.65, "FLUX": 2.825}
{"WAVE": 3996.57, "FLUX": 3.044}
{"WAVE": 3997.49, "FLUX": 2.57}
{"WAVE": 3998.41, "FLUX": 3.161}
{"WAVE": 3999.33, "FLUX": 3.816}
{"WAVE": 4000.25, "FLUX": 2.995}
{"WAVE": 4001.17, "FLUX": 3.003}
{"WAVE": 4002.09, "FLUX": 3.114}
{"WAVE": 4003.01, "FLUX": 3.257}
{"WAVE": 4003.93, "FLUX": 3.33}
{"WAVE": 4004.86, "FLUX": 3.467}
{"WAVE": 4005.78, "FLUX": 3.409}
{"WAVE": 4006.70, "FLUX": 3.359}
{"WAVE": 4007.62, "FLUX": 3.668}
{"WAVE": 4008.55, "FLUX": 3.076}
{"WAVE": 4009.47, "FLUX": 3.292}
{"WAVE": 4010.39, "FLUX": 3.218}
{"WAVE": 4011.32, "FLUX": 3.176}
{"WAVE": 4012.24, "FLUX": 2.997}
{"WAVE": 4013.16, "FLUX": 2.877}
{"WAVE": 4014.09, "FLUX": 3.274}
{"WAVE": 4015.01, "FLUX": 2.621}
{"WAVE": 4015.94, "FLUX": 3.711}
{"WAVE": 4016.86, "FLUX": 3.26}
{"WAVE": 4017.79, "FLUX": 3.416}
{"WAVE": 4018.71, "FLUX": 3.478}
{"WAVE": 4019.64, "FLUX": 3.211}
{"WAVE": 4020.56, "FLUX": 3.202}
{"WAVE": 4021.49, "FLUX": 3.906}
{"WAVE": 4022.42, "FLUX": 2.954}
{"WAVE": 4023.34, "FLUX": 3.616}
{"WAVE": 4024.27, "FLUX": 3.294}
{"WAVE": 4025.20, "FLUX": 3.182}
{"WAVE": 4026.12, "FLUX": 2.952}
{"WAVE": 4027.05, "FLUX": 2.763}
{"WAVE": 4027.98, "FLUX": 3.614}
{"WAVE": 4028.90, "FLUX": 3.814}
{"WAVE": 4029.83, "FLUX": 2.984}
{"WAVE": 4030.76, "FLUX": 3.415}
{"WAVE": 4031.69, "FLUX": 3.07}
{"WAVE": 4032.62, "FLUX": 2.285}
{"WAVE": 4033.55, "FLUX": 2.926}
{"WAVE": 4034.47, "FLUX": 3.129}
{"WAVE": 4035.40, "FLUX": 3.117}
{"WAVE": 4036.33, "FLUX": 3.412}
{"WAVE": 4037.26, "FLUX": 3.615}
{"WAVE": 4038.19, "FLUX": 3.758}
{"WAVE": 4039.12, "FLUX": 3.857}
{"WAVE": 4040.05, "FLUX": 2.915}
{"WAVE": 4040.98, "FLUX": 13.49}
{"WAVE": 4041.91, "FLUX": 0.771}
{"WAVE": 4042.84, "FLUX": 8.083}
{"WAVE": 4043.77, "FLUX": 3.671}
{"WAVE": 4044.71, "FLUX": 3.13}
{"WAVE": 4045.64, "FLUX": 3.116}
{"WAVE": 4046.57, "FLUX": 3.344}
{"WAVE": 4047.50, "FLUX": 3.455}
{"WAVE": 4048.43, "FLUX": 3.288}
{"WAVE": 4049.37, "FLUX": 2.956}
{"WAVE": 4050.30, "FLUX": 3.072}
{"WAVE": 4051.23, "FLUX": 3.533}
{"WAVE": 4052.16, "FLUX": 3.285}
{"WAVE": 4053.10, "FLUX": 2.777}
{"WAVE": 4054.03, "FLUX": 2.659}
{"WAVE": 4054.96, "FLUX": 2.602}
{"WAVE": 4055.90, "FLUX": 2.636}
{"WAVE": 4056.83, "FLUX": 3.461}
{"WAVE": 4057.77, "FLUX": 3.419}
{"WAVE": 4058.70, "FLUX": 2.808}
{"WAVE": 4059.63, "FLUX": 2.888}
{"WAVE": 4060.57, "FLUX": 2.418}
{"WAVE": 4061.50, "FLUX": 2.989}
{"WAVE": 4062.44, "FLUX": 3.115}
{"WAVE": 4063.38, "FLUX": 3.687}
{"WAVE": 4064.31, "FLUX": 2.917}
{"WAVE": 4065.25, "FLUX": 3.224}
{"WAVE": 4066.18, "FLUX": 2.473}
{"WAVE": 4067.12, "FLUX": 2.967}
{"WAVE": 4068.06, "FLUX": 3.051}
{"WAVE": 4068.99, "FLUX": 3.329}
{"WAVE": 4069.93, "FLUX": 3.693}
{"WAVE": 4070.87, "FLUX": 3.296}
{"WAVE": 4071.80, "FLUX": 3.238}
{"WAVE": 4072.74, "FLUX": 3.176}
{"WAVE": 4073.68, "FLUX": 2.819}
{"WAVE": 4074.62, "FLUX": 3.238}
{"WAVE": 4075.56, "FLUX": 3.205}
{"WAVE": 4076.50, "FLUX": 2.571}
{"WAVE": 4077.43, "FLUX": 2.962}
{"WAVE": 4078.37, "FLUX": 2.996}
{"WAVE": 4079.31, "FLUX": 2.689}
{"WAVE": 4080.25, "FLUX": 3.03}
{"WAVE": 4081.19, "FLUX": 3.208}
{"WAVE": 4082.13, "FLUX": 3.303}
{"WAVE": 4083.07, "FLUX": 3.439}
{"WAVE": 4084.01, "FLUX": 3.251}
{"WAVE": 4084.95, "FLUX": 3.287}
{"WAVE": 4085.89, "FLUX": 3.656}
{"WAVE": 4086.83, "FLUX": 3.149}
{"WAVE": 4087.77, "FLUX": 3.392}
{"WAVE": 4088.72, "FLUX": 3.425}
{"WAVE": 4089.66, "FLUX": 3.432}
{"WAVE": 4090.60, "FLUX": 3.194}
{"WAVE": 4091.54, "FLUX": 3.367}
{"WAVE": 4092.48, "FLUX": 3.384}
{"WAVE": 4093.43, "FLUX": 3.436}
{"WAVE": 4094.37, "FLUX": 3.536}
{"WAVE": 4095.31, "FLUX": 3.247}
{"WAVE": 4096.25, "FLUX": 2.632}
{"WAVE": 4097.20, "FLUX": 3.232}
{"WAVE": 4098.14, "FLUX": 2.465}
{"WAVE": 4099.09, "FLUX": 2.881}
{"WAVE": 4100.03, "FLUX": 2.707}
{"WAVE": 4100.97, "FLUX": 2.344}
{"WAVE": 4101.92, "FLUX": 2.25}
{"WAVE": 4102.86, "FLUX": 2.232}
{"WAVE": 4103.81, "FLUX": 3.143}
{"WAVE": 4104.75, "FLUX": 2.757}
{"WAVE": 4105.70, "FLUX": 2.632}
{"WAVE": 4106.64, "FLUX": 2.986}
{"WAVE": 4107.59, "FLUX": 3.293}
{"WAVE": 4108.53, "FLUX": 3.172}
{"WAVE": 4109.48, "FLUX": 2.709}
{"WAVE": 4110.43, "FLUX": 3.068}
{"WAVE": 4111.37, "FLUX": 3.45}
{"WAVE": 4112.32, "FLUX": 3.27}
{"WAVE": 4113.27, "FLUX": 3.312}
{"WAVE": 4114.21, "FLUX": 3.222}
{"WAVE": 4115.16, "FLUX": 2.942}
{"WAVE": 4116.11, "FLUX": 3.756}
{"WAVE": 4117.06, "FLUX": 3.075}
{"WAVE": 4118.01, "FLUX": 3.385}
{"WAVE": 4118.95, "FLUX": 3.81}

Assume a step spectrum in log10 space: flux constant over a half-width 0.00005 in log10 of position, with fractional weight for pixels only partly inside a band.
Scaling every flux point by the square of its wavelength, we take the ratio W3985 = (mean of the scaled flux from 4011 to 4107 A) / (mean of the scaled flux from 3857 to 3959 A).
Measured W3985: 1.71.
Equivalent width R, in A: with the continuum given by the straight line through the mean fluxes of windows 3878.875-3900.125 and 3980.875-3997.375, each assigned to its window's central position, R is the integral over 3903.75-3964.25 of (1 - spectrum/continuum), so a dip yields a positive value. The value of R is 7.9 A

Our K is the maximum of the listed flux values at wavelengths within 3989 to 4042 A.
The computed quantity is 13.49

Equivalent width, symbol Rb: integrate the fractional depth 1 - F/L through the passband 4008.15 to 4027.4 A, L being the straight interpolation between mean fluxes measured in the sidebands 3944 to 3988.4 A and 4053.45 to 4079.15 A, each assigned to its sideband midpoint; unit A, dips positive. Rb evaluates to -4.4 A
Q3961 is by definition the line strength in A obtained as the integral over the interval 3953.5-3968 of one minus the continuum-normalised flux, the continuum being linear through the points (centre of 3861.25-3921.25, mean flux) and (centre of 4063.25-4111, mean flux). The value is 2.2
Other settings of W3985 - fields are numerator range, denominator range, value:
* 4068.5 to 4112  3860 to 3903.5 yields 1.71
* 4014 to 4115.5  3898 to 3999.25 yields 1.56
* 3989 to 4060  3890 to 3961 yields 1.66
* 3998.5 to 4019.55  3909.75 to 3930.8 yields 1.57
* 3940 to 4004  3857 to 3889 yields 1.33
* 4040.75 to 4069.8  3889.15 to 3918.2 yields 1.56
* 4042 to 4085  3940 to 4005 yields 1.37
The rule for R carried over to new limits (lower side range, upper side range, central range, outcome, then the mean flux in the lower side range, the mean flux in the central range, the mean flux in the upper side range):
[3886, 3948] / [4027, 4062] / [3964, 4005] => 5.3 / 2.03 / 2.47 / 3.5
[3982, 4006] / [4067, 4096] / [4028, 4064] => -3.6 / 3.11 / 3.5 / 3.22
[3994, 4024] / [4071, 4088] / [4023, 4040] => -0.3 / 3.22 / 3.26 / 3.15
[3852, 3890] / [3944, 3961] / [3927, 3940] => 6.2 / 1.91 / 1.23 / 2.49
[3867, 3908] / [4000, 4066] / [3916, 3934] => 4.8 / 2.05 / 1.74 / 3.37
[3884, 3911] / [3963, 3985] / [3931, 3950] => 2.5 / 2.16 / 1.73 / 1.87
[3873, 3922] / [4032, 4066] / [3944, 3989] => 9.6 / 2.2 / 2.19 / 3.48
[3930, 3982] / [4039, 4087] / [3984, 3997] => -3.8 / 1.89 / 3.06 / 3.37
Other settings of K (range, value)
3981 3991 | 3.406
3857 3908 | 2.81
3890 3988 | 3.152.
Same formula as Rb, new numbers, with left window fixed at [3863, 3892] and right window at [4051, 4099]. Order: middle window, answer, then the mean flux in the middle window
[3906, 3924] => -2.4 A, 2.42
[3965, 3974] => 4.9 A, 1.12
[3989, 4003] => -2.8 A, 3.16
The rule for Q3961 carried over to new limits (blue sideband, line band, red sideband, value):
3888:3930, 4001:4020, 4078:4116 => -4.0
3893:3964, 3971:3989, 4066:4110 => 0.6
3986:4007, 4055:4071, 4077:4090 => 0.7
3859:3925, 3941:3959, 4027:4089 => 1.1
